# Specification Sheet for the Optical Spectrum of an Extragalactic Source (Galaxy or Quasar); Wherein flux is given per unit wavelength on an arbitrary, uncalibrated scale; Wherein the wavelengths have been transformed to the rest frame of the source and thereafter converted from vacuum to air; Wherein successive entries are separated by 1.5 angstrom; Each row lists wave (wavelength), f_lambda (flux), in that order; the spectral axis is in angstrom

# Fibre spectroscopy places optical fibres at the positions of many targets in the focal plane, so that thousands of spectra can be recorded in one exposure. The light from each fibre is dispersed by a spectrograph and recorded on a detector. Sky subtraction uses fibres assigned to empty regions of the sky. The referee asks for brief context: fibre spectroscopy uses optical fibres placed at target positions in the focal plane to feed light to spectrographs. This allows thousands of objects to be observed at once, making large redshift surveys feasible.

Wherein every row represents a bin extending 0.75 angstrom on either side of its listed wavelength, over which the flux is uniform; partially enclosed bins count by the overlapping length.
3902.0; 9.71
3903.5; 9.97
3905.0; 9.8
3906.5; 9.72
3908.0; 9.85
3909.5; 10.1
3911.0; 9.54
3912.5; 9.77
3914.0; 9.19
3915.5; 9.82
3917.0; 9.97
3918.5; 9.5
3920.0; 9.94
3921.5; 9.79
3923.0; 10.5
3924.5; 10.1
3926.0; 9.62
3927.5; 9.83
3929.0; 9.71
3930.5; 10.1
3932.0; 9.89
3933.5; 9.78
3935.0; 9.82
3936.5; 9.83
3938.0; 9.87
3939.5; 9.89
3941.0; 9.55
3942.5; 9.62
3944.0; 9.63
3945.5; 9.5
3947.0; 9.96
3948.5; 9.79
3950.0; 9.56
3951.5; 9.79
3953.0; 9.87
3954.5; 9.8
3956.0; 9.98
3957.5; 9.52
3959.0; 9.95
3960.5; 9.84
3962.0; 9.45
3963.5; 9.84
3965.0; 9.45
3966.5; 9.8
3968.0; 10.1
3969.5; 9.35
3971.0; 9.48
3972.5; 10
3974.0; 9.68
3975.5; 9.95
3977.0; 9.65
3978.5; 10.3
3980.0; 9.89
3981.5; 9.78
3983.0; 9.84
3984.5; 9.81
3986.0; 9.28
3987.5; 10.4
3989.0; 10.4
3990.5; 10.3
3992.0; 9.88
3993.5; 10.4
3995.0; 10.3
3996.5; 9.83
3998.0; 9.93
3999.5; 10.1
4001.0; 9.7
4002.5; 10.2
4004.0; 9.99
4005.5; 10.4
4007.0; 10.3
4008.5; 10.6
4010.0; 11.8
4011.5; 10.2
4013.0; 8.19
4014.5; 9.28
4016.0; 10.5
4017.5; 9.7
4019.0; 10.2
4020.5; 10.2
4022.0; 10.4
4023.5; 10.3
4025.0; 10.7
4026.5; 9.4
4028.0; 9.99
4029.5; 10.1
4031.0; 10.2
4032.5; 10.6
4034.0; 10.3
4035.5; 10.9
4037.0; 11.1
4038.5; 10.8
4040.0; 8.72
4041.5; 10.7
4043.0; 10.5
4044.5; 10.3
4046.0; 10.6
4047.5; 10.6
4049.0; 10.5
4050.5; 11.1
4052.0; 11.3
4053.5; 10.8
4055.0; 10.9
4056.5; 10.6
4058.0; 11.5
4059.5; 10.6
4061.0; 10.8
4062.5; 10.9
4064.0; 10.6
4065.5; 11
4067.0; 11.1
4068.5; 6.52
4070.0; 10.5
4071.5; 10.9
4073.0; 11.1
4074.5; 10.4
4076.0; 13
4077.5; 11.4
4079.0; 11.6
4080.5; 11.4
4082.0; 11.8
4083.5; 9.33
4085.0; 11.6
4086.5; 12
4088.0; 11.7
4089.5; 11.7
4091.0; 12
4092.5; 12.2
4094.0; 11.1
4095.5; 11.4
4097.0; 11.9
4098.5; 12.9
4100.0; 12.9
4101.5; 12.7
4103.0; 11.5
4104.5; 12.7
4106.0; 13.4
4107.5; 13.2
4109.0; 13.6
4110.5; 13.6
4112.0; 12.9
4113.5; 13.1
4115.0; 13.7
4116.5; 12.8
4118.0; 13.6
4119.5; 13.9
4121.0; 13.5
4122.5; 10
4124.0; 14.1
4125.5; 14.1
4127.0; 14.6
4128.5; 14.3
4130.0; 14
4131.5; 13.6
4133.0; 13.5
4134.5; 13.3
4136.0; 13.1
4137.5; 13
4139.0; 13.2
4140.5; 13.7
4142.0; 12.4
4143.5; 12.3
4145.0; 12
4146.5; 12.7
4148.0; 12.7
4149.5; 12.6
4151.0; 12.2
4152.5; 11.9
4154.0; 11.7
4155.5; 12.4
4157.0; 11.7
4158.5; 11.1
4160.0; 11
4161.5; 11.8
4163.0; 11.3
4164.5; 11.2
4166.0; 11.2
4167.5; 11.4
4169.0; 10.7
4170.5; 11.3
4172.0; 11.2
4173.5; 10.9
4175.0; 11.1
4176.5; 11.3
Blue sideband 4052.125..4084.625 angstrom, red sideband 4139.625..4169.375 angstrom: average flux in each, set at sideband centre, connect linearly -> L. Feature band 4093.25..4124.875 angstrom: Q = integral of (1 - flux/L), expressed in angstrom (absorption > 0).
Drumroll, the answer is -4.0 angstrom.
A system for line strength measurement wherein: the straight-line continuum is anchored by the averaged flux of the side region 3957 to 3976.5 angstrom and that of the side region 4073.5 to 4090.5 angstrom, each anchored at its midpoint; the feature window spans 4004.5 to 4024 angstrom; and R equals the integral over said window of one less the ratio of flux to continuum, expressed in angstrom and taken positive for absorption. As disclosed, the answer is 0.5 angstrom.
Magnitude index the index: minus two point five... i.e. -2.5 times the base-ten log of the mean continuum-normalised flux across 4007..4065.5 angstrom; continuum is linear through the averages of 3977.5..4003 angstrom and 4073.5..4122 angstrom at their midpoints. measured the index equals 0.06 mag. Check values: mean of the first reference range 10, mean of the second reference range 12.3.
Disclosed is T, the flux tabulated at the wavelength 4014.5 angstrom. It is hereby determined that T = 9.28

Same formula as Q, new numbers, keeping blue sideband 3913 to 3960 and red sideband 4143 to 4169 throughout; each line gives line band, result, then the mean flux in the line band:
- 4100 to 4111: -1.6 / 12.9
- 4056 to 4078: 0.5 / 10.7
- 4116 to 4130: -2.4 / 13.5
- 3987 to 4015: 0.7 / 10.1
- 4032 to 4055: 0.4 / 10.6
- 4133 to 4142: -1.2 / 13.2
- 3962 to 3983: 0.7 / 9.78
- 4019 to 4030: 0.5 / 10.2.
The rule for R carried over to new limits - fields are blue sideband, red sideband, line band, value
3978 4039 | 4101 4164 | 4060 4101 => 1.59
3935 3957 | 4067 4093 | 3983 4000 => 0.29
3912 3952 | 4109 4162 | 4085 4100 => 0.38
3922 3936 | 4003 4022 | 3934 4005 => 1.22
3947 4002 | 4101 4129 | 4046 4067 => 1.71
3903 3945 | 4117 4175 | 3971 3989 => 1.02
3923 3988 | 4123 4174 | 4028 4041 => 0.64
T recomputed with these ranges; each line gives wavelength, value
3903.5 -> 9.97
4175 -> 11.1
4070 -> 10.5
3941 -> 9.55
